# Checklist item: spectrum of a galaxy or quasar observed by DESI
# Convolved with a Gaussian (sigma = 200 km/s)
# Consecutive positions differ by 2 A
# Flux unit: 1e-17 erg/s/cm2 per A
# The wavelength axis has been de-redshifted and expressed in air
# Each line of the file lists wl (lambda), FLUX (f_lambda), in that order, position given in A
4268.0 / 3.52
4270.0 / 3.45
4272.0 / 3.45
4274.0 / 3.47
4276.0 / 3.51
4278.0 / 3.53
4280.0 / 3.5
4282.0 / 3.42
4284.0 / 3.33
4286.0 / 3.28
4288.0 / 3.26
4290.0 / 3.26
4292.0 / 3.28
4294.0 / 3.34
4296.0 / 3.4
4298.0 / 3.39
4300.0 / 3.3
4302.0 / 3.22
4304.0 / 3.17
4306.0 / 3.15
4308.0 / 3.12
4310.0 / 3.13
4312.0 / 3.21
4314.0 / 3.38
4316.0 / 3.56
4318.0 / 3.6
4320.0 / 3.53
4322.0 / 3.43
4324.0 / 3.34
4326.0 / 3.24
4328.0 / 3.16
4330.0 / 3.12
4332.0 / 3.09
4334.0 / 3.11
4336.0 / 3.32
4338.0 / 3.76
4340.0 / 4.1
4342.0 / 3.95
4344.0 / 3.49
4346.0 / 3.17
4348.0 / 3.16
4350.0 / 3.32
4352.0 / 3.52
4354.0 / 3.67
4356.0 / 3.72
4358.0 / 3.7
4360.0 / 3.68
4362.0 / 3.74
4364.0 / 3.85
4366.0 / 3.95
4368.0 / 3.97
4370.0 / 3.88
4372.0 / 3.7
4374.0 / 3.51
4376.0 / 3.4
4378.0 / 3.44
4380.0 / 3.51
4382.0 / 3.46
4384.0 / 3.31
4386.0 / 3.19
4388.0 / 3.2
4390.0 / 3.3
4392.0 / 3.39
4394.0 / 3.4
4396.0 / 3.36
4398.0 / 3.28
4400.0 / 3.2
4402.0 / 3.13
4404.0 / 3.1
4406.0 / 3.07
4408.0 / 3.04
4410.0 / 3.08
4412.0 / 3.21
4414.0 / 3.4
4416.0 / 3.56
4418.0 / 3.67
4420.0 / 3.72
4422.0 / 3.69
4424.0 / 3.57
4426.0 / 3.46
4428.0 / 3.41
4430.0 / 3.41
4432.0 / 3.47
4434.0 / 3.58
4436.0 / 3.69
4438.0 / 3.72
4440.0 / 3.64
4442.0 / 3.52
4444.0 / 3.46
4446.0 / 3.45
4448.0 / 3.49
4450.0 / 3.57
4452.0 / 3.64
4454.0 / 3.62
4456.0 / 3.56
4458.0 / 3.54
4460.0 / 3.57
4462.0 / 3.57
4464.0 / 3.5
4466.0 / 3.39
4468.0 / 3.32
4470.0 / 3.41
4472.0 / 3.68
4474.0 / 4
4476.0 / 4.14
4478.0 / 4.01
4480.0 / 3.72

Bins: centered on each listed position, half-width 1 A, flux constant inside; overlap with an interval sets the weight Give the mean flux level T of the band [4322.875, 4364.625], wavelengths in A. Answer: 3.48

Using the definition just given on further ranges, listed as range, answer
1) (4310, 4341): 3.39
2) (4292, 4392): 3.45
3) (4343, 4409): 3.45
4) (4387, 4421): 3.3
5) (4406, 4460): 3.5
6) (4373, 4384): 3.45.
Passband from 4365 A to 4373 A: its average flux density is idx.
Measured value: 3.88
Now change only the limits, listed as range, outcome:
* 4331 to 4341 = 3.48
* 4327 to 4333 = 3.12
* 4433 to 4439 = 3.66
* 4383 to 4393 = 3.28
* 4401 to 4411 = 3.08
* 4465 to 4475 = 3.56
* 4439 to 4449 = 3.51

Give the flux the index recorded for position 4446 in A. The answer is 3.45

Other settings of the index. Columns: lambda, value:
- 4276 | 3.51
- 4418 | 3.67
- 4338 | 3.76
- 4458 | 3.54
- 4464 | 3.5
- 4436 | 3.69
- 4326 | 3.24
